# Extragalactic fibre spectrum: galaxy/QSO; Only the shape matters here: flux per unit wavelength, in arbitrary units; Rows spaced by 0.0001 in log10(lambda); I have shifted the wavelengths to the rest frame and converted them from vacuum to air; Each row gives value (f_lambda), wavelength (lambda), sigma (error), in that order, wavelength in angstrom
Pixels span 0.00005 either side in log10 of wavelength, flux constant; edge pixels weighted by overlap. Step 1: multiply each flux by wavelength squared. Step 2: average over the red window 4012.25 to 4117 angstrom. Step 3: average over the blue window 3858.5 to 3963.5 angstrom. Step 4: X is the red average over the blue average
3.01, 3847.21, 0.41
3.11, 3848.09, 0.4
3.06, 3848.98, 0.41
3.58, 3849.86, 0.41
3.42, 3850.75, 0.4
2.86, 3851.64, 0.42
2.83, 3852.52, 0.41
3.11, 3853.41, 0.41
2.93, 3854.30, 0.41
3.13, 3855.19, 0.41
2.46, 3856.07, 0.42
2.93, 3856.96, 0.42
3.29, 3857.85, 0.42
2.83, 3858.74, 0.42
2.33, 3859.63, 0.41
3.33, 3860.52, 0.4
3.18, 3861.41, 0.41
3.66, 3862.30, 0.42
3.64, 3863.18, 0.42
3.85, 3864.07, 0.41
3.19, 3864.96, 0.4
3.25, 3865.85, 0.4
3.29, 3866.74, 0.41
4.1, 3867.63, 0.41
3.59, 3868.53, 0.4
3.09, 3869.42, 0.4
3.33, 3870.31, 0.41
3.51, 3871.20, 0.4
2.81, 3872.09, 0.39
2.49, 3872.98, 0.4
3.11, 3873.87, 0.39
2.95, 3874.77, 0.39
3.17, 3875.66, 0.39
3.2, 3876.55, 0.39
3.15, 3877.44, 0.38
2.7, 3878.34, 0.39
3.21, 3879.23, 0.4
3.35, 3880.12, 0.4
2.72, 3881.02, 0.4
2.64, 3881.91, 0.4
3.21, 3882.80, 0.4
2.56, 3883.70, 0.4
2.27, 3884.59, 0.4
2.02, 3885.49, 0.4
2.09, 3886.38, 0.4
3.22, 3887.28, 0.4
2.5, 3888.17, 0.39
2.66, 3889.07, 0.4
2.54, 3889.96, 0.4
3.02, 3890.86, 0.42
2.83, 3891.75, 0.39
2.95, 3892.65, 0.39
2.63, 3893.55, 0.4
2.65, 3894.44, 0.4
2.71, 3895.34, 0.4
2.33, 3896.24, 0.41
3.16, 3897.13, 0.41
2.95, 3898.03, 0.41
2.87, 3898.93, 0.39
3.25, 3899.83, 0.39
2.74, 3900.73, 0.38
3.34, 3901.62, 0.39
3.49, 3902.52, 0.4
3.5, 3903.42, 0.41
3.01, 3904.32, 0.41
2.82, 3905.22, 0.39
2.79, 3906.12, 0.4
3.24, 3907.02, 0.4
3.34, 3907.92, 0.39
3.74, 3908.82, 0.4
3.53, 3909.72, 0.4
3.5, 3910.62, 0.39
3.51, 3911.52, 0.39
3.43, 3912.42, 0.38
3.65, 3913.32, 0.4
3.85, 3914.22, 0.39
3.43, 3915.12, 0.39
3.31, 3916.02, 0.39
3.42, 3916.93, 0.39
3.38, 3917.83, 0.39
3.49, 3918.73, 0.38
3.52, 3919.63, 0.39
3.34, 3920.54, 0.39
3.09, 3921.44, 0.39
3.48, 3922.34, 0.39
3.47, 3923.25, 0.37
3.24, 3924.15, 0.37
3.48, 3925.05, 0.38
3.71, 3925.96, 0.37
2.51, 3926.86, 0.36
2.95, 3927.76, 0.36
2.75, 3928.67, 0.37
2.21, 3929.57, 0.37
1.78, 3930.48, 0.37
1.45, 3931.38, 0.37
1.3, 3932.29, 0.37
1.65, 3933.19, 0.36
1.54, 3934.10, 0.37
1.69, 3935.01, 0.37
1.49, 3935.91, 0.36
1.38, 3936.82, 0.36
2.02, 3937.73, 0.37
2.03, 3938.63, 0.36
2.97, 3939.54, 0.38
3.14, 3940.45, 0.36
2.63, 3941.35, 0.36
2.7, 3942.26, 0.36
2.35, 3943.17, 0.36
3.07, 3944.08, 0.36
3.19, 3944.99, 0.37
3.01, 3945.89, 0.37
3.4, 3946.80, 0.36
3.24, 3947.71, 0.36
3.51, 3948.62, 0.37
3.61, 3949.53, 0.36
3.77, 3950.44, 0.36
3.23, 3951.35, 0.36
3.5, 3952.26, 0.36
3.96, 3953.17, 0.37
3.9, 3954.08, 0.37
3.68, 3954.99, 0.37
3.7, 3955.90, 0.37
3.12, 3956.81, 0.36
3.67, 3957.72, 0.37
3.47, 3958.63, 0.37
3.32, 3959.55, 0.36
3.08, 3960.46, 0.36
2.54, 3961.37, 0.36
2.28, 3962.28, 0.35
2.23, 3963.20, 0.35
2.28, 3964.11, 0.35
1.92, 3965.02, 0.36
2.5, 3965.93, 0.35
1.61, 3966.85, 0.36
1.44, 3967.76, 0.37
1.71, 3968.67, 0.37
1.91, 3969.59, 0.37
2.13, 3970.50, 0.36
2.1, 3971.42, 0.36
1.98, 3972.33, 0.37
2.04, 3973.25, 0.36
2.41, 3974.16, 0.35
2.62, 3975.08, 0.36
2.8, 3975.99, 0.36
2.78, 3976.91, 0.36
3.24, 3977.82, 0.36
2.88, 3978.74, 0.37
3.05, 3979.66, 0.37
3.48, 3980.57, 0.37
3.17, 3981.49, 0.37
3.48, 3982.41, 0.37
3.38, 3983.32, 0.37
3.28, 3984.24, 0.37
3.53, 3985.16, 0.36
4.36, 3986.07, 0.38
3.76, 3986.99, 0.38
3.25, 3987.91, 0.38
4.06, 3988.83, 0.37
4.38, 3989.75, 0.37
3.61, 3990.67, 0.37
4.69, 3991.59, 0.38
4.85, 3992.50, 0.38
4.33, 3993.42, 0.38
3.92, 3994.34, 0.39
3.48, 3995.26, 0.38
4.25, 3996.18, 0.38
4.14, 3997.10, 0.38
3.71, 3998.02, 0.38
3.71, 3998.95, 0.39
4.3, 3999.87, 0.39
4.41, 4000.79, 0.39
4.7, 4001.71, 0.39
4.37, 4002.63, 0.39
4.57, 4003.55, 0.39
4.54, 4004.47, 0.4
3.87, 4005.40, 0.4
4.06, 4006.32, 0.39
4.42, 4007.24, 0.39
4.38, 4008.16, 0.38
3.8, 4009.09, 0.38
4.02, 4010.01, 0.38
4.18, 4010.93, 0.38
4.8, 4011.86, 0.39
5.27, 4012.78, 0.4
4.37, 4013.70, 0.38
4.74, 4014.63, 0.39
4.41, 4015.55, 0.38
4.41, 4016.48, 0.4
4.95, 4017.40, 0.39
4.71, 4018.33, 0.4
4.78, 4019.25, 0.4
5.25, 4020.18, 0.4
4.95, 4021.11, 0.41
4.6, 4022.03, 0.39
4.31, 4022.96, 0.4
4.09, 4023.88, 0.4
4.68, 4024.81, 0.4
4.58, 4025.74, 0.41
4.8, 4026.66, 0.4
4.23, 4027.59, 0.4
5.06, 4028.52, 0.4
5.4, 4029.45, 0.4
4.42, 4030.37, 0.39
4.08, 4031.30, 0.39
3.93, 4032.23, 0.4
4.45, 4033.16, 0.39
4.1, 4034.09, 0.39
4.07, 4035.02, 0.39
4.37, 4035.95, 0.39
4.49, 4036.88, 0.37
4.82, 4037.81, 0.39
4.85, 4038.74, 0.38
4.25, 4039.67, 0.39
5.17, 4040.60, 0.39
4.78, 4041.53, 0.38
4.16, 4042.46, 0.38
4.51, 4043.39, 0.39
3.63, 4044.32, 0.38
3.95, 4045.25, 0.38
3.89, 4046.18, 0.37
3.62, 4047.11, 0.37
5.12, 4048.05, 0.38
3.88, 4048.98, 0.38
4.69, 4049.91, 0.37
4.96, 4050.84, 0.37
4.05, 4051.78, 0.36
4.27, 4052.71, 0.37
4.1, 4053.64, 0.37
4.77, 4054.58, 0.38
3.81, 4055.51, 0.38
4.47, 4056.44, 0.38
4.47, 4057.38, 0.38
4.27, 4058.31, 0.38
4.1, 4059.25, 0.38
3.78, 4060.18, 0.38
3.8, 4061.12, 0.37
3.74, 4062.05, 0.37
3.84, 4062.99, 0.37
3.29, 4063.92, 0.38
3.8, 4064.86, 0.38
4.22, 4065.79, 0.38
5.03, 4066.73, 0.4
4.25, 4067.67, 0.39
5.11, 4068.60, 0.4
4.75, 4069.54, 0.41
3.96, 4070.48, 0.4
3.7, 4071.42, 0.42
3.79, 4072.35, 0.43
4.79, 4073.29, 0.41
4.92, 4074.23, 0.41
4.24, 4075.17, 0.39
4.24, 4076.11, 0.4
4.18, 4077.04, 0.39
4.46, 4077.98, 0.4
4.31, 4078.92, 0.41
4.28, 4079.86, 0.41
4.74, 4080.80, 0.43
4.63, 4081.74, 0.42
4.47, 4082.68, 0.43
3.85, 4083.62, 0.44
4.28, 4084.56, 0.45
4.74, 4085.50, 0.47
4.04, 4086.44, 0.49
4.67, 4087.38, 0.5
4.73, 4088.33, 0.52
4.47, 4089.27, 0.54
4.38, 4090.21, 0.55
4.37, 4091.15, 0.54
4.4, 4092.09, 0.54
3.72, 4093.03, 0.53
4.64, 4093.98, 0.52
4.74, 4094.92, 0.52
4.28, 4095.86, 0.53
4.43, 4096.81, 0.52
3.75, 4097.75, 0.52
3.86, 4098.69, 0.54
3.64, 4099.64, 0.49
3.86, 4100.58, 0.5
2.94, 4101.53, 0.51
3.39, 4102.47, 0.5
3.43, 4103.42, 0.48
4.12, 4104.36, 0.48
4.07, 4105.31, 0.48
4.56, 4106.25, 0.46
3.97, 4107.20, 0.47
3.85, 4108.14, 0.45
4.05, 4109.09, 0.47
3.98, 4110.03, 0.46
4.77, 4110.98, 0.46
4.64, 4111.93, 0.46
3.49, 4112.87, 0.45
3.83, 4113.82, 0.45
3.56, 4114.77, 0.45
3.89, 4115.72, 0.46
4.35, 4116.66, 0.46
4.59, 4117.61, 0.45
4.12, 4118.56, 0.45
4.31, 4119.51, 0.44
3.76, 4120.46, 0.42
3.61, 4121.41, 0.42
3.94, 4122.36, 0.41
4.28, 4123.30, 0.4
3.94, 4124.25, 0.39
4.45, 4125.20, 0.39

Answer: 1.55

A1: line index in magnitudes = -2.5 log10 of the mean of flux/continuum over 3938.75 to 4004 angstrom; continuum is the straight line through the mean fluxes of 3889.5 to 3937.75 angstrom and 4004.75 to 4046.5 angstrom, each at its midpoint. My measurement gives 0.15 mag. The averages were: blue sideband 2.9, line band 3.25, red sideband 4.47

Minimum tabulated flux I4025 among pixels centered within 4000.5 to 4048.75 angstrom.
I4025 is 3.62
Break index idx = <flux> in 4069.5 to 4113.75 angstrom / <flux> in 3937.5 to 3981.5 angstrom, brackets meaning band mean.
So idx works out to 1.5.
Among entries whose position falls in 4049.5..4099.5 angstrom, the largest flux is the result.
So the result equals 5.11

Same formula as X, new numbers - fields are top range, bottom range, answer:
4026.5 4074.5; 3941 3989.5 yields 1.51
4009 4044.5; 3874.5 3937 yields 1.67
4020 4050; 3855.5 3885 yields 1.56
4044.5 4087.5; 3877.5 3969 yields 1.59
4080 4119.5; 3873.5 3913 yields 1.55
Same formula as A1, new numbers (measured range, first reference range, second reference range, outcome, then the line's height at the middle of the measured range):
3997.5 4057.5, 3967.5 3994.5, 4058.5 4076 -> -0.19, 3.71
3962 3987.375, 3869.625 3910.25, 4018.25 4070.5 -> 0.37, 3.73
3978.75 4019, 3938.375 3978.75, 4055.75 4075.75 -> -0.22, 3.34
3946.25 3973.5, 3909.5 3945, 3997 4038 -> 0.19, 3.4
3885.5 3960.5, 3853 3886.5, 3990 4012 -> 0.18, 3.52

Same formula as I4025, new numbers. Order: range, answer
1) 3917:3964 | 1.3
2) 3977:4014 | 2.88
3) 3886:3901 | 2.09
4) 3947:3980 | 1.44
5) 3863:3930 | 2.02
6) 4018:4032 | 4.08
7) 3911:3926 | 3.09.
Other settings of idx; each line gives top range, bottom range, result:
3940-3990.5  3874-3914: 1.00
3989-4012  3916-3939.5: 1.62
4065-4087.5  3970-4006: 1.23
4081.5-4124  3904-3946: 1.44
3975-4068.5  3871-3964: 1.42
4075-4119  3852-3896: 1.40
